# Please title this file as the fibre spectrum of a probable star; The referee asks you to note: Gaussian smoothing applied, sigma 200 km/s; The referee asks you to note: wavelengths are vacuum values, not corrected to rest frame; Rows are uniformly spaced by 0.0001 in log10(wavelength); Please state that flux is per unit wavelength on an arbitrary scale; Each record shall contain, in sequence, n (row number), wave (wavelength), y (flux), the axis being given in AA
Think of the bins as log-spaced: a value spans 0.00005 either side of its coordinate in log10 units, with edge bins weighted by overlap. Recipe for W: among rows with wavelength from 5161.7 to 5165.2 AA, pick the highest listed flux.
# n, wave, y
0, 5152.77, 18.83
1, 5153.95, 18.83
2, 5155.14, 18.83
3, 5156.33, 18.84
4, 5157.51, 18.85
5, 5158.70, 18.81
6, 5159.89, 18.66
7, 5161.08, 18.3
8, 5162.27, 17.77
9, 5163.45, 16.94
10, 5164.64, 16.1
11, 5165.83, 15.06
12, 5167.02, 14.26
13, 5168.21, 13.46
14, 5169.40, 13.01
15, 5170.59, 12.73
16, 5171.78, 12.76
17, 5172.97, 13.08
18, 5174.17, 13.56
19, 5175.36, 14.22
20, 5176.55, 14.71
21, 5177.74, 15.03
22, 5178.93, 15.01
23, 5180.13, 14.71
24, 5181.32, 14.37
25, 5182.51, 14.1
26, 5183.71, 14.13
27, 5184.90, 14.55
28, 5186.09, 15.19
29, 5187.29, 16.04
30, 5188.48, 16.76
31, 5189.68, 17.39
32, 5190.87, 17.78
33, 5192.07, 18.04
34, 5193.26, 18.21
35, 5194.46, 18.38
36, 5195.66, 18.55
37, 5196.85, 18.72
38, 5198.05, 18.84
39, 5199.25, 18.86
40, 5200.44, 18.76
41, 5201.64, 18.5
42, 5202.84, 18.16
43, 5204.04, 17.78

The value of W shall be 17.77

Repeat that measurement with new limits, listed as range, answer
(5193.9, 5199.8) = 18.86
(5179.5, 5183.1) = 14.71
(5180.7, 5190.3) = 17.39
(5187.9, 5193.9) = 18.21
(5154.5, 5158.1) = 18.85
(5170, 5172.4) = 12.76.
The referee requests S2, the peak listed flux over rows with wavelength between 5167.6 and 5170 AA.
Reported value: 13.46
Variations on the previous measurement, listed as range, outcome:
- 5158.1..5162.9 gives 18.81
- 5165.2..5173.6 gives 15.06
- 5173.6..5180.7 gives 15.03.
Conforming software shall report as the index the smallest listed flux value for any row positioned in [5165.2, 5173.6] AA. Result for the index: 12.73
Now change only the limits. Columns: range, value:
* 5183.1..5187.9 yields 14.13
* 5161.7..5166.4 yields 15.06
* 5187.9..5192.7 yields 16.76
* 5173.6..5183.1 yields 13.56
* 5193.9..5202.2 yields 18.38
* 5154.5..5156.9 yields 18.83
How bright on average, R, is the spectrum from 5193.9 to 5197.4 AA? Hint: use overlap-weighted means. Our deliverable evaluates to 18.6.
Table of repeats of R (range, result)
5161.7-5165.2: 17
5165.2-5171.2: 13.7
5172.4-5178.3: 14.1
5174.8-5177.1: 14.5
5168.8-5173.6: 12.9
